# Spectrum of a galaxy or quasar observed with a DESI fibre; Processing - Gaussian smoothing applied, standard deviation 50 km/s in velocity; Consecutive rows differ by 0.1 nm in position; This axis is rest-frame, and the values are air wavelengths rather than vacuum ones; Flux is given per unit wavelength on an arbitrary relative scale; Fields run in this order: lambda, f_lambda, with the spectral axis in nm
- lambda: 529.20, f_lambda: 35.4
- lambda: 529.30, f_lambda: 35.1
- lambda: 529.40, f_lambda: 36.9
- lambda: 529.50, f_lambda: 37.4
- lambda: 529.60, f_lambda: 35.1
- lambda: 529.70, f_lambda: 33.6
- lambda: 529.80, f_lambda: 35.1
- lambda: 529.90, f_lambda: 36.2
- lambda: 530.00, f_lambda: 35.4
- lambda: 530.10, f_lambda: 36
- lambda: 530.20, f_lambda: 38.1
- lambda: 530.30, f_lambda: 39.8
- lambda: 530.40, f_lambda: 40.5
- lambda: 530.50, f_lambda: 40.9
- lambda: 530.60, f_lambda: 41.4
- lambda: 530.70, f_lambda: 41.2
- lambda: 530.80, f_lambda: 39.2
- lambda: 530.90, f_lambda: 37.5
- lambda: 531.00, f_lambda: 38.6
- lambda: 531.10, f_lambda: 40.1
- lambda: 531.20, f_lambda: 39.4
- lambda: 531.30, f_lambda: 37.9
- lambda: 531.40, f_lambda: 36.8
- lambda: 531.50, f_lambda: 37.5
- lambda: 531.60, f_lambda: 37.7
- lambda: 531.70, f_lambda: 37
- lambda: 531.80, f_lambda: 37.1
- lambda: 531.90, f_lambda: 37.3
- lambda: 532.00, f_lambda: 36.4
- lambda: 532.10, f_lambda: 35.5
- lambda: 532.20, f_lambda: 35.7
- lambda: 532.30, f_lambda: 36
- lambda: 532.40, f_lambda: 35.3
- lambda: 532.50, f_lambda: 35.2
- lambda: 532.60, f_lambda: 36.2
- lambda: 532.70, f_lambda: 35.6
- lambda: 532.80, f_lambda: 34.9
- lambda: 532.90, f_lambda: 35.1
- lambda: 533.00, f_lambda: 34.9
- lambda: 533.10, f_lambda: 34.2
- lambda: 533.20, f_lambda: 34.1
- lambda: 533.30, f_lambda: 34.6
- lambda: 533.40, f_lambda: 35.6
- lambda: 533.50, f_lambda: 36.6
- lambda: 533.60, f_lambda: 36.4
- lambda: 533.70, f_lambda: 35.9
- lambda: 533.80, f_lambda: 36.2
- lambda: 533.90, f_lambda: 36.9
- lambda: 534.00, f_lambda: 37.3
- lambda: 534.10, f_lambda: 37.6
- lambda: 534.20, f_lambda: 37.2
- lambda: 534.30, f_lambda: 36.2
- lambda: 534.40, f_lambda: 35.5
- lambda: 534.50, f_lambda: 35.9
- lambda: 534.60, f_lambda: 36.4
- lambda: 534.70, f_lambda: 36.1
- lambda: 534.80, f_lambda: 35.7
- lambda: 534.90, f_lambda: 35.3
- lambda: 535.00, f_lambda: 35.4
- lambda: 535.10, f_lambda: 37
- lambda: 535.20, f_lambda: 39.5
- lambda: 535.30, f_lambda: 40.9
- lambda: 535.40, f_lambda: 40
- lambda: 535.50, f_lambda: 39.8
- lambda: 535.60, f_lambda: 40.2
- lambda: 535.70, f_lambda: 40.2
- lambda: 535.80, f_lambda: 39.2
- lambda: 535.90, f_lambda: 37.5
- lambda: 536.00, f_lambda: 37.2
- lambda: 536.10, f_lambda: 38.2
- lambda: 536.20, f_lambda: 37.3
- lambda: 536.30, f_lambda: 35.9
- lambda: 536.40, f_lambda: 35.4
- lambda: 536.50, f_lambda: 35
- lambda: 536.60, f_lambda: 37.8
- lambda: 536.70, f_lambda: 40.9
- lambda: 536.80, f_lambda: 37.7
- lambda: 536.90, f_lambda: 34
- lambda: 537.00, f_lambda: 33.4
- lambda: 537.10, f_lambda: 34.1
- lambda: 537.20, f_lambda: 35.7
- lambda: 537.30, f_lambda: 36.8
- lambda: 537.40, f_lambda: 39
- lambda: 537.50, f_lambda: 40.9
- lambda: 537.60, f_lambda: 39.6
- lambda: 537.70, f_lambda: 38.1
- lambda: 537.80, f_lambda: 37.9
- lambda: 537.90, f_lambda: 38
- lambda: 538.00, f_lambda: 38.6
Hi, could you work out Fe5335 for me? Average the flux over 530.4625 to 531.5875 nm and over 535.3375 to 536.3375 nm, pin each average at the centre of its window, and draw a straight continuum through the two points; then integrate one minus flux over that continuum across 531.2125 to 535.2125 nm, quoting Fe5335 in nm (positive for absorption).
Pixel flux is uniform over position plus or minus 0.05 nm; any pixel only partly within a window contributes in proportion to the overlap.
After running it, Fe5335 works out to 0.27 nm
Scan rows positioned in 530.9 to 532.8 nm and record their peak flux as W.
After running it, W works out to 40.1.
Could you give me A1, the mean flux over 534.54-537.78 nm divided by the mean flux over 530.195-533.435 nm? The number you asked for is 1.0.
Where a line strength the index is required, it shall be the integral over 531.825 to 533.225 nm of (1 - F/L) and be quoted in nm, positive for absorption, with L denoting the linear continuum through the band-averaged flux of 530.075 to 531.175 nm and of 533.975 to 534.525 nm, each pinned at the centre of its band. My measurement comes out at 0.09 nm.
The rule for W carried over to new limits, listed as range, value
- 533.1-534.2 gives 37.6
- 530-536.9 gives 41.4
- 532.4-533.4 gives 36.2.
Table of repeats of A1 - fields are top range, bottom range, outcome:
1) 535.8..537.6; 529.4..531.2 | 0.97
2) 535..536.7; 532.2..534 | 1.07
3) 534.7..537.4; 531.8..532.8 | 1.04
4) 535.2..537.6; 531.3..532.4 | 1.03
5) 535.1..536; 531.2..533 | 1.08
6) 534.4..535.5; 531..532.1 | 0.99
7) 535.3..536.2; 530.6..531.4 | 1.00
